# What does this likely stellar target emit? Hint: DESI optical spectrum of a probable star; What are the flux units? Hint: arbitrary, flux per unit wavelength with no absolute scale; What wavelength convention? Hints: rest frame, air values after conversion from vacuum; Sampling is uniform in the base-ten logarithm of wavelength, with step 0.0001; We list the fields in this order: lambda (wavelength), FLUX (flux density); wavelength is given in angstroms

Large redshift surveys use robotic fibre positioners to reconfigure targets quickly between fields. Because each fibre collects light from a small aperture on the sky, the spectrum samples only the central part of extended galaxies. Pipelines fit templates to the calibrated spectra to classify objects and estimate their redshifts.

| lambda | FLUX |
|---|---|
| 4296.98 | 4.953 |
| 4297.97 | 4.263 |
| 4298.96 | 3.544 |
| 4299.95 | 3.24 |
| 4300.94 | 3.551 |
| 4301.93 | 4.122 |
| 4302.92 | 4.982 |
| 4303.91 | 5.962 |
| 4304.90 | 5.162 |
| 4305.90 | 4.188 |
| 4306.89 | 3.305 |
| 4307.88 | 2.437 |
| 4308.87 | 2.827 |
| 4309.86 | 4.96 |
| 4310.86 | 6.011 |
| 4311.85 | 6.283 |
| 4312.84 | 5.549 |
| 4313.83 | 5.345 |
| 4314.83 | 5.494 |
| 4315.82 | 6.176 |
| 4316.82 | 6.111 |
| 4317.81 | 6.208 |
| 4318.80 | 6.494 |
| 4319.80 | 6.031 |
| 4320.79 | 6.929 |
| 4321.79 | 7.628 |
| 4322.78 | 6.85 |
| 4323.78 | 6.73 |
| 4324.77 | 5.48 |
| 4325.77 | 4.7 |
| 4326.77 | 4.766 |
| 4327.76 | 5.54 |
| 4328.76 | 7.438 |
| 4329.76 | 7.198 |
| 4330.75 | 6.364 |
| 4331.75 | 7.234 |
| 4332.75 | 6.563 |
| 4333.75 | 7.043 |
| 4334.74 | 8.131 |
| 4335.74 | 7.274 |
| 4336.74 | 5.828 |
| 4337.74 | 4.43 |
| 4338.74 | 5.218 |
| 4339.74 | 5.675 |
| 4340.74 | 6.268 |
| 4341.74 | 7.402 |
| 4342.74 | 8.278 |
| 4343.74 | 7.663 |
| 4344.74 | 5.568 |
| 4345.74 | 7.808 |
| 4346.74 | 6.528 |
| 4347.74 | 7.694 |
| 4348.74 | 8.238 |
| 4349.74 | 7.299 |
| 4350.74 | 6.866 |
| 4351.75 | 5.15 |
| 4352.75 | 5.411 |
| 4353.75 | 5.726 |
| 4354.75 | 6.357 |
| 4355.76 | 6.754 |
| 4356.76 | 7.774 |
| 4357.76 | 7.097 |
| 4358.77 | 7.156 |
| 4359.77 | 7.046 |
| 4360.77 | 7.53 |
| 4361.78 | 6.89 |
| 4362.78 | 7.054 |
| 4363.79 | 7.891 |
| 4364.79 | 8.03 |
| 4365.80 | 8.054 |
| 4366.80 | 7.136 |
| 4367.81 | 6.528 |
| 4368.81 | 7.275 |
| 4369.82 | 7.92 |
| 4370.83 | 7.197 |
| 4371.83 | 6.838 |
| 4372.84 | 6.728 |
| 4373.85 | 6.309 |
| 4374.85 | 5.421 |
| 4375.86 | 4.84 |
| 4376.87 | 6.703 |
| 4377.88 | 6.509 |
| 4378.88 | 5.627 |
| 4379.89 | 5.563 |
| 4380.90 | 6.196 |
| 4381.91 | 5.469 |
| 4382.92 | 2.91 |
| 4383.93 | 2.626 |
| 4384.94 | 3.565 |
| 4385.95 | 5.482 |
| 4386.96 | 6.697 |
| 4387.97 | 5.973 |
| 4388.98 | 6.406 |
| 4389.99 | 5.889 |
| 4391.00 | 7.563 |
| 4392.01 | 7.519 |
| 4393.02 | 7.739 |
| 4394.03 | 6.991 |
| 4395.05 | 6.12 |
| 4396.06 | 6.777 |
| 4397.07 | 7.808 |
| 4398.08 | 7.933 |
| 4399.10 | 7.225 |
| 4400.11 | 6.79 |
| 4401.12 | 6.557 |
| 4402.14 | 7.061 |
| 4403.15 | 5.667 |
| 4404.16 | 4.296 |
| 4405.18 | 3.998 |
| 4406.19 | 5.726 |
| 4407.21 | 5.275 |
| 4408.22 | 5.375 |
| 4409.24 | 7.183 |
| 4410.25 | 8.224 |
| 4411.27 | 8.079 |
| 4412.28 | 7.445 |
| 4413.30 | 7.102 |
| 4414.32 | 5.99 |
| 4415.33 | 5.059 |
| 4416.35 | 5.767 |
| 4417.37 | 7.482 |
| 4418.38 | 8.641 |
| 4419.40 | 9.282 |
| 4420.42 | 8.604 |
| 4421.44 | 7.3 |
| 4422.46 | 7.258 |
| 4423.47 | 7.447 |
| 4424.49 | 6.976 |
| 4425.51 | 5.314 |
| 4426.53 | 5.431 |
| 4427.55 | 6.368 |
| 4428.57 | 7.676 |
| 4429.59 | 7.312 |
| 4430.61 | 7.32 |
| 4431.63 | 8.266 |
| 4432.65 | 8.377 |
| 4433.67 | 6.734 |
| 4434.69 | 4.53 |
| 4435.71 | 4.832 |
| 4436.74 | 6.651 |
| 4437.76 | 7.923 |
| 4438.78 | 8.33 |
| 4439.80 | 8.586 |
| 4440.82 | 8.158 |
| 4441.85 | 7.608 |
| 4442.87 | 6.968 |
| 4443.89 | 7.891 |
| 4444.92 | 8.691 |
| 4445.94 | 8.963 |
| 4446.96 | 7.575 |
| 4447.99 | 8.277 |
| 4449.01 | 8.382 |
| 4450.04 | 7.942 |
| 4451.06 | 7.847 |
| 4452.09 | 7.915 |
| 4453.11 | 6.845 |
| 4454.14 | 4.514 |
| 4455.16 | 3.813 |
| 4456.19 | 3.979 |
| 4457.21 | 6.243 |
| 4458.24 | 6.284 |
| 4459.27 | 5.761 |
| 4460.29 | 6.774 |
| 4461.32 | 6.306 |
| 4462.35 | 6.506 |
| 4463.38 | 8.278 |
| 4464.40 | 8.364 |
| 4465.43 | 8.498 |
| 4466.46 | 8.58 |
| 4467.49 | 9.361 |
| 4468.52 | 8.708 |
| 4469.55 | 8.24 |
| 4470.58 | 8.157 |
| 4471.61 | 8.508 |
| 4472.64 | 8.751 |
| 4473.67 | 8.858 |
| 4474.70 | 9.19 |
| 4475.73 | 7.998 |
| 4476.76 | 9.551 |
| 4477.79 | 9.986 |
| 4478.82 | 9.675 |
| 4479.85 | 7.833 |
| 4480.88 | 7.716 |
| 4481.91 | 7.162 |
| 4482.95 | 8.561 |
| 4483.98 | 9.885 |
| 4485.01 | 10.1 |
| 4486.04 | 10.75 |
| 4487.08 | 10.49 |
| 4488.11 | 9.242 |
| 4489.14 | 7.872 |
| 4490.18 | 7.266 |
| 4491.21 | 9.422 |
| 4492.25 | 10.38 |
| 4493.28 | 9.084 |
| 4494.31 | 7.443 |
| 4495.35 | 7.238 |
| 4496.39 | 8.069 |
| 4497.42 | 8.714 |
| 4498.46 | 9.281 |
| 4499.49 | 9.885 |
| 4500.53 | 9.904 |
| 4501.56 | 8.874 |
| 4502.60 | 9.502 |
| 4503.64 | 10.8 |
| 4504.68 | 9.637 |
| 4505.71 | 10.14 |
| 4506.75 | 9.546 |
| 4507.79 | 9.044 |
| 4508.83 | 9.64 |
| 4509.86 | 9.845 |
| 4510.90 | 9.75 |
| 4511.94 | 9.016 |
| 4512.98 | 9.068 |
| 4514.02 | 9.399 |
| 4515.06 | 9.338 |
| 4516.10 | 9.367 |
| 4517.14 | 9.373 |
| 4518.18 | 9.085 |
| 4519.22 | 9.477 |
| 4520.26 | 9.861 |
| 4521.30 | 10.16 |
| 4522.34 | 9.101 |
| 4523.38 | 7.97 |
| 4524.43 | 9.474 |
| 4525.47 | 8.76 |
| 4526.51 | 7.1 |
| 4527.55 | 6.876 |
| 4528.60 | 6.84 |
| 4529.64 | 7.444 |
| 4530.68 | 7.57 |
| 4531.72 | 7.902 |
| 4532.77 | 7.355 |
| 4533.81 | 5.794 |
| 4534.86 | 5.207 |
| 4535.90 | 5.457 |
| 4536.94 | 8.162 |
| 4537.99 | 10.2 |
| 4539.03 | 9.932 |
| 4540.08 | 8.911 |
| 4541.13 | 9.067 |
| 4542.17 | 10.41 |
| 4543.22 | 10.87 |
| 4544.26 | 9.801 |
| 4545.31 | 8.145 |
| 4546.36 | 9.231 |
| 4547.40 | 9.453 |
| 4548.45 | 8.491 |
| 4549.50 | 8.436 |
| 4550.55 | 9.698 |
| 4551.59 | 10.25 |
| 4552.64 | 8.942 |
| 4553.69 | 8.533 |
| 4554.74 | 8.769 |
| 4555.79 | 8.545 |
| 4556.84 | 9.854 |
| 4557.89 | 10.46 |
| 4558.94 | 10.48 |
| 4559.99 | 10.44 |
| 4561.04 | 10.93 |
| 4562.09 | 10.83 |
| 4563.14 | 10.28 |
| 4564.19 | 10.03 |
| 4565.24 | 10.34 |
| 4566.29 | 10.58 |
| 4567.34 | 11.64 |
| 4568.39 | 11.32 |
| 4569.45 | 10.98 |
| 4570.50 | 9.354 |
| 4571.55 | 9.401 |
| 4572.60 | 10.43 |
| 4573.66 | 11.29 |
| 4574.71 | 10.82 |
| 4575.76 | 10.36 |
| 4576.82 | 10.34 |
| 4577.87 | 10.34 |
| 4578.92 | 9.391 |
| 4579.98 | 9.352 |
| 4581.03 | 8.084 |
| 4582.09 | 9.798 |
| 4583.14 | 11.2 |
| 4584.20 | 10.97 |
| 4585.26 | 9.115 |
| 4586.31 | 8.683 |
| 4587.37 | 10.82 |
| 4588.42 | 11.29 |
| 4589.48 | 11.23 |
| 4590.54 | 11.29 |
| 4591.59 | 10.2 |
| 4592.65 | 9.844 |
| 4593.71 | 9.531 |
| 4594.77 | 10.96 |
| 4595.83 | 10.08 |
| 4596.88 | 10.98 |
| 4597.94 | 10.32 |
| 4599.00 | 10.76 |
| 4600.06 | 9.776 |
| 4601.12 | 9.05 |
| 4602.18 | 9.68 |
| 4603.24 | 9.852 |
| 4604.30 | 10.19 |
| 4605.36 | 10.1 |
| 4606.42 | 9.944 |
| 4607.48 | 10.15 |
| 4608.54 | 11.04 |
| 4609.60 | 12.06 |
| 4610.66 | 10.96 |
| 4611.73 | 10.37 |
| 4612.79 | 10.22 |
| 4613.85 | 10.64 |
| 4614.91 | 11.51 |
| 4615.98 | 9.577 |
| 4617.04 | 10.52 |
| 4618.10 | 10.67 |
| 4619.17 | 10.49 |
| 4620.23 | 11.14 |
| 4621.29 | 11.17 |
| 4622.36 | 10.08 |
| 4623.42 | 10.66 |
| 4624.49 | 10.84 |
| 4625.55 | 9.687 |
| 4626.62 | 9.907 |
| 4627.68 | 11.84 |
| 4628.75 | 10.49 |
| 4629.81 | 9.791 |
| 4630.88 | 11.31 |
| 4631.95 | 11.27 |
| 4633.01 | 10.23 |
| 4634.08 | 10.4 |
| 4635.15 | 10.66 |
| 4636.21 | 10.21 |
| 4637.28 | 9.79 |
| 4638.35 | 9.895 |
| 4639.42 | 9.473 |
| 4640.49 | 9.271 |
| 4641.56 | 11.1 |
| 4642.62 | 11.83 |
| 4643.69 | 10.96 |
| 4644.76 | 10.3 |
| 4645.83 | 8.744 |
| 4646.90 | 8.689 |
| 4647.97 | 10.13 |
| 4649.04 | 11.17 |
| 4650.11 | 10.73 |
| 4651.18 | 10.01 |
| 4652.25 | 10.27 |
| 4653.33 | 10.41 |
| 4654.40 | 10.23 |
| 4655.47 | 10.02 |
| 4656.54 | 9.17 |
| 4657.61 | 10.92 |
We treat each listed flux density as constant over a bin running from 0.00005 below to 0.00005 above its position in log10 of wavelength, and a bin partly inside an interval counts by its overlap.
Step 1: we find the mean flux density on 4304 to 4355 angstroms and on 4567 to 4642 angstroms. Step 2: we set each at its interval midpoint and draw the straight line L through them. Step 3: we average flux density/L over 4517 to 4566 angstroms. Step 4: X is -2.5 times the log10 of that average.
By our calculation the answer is 0.05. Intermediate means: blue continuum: 6.11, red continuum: 10.4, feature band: 8.95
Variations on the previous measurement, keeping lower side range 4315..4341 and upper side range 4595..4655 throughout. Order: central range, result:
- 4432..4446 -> 0.06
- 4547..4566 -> -0.03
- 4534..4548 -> 0.06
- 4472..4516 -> -0.07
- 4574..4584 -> -0.03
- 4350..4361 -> 0.01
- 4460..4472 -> 0.02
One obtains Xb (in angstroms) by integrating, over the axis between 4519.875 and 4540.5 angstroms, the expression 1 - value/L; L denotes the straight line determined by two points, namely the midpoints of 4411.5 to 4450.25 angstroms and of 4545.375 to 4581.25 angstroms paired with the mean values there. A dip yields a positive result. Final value 2.9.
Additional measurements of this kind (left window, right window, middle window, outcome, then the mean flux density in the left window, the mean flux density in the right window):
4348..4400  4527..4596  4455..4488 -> -0.14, 6.55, 9.52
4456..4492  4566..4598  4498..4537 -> 1.61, 8.31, 10.3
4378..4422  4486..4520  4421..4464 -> 3.12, 6.4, 9.25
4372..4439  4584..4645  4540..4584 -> -2.23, 6.48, 10.4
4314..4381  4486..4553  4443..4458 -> 1.74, 6.62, 8.89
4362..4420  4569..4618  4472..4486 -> -1.36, 6.49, 10.3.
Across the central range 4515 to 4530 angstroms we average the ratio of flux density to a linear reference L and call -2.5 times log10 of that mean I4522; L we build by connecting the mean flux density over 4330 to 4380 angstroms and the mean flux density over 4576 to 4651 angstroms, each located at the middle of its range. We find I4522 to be 0.05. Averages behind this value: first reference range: 6.77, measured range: 8.67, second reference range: 10.3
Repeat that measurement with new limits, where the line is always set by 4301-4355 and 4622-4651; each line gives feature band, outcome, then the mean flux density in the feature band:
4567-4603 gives -0.07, 10.2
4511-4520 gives -0.08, 9.3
